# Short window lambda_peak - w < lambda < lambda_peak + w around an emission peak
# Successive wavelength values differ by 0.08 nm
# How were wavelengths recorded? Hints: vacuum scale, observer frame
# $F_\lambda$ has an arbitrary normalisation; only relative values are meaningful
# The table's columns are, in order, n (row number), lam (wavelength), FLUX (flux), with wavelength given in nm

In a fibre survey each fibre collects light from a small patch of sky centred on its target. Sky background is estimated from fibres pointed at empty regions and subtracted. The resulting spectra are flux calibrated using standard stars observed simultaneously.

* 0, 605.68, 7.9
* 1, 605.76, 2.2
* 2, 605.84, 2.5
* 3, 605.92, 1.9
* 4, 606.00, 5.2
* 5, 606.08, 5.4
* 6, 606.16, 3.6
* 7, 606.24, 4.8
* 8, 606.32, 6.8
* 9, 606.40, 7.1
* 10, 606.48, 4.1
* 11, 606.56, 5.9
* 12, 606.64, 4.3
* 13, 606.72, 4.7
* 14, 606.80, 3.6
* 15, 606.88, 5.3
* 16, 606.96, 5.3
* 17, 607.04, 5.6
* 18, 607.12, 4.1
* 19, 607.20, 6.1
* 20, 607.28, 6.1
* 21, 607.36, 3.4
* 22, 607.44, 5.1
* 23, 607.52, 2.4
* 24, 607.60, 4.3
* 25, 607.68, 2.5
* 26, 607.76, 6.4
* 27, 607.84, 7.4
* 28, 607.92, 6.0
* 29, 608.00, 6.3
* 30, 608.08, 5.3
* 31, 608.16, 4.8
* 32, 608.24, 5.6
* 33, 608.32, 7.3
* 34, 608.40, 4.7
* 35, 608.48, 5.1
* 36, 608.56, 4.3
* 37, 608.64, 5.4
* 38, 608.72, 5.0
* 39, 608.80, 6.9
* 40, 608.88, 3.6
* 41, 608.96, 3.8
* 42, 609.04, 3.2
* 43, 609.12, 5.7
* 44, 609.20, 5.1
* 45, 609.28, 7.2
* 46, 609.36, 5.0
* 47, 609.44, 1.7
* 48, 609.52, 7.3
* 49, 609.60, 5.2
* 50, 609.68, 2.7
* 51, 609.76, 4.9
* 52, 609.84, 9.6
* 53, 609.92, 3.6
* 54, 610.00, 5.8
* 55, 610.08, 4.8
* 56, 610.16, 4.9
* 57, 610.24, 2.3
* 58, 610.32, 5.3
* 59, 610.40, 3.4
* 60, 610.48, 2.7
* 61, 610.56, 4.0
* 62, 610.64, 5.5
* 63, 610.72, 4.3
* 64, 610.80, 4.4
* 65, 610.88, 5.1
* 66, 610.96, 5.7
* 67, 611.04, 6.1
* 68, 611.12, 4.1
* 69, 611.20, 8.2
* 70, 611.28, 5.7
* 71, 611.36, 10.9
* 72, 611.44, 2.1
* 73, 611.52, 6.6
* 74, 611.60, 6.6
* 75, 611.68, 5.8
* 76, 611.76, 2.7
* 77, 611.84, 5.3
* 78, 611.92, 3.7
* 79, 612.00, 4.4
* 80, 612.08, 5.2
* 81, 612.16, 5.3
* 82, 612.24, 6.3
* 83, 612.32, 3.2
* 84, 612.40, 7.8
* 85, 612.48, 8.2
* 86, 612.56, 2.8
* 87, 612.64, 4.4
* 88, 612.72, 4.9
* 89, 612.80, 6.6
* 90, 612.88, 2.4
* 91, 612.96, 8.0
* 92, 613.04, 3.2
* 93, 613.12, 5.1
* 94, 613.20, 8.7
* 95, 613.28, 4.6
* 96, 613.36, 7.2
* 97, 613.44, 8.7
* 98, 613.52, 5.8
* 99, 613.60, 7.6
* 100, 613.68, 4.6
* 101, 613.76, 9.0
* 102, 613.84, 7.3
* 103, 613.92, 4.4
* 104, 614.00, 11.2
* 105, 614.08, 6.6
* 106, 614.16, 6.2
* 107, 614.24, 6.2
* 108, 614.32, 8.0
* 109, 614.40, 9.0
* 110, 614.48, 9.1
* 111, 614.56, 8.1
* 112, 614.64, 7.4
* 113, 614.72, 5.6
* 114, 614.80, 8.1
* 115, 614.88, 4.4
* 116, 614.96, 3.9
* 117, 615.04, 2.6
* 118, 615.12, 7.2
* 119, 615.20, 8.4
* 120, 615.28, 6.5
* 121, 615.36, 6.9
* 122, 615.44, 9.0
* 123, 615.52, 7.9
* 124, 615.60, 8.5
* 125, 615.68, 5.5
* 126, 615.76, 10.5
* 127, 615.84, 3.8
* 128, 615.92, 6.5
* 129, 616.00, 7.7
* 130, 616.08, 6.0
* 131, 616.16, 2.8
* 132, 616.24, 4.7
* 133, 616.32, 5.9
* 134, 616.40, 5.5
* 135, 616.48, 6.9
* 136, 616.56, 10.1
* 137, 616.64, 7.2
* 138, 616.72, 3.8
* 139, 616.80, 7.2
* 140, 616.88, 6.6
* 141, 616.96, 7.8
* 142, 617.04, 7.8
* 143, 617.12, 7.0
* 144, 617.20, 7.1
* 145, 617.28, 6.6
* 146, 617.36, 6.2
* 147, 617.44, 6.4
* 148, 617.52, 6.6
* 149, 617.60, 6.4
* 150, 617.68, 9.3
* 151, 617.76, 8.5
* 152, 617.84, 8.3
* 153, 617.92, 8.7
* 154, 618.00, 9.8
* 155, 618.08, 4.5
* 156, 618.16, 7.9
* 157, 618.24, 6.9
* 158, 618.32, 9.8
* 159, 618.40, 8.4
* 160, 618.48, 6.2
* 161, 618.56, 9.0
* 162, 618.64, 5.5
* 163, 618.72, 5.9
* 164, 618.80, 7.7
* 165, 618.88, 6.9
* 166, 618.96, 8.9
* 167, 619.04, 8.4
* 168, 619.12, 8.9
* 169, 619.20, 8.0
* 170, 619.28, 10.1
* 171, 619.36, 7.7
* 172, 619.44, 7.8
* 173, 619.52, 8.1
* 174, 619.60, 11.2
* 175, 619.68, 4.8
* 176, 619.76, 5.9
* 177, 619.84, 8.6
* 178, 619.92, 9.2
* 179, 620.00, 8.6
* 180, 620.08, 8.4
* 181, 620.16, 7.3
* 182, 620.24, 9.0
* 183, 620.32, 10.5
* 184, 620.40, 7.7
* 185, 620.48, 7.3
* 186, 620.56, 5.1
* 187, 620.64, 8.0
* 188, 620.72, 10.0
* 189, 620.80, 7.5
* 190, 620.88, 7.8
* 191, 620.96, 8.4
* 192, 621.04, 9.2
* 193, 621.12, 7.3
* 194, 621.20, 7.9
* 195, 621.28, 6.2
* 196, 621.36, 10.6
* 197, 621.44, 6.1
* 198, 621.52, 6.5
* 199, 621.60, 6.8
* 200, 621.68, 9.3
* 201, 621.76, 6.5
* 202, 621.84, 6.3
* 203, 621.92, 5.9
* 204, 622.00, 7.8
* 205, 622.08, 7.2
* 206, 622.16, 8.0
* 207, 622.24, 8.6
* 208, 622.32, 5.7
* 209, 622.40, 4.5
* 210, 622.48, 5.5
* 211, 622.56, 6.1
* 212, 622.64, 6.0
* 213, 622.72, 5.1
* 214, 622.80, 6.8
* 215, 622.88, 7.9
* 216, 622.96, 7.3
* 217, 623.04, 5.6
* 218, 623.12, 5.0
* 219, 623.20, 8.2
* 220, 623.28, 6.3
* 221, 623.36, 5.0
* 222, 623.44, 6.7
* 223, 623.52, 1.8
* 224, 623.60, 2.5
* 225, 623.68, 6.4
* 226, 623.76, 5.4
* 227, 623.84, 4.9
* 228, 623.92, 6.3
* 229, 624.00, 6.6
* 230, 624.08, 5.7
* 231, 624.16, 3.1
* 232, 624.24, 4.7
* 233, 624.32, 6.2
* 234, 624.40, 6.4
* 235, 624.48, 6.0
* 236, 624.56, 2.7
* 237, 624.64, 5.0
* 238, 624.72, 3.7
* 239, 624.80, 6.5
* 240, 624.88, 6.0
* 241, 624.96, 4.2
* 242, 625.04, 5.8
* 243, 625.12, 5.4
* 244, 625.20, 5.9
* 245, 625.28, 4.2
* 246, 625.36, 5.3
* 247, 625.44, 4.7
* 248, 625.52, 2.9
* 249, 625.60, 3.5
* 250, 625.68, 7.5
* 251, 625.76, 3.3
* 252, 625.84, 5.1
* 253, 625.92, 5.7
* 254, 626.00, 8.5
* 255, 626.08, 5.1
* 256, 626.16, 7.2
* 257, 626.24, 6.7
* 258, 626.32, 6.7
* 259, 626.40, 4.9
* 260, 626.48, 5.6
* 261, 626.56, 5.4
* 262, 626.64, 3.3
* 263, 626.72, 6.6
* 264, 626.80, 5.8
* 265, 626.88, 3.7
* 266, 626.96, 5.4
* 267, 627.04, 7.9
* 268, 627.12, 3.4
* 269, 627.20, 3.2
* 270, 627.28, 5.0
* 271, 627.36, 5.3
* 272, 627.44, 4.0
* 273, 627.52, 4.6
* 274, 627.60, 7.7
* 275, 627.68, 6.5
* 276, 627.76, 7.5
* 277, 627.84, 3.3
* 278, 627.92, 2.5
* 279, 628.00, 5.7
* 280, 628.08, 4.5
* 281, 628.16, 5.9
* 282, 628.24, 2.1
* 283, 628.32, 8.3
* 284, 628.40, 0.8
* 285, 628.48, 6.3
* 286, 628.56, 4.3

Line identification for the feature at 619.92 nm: C III]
